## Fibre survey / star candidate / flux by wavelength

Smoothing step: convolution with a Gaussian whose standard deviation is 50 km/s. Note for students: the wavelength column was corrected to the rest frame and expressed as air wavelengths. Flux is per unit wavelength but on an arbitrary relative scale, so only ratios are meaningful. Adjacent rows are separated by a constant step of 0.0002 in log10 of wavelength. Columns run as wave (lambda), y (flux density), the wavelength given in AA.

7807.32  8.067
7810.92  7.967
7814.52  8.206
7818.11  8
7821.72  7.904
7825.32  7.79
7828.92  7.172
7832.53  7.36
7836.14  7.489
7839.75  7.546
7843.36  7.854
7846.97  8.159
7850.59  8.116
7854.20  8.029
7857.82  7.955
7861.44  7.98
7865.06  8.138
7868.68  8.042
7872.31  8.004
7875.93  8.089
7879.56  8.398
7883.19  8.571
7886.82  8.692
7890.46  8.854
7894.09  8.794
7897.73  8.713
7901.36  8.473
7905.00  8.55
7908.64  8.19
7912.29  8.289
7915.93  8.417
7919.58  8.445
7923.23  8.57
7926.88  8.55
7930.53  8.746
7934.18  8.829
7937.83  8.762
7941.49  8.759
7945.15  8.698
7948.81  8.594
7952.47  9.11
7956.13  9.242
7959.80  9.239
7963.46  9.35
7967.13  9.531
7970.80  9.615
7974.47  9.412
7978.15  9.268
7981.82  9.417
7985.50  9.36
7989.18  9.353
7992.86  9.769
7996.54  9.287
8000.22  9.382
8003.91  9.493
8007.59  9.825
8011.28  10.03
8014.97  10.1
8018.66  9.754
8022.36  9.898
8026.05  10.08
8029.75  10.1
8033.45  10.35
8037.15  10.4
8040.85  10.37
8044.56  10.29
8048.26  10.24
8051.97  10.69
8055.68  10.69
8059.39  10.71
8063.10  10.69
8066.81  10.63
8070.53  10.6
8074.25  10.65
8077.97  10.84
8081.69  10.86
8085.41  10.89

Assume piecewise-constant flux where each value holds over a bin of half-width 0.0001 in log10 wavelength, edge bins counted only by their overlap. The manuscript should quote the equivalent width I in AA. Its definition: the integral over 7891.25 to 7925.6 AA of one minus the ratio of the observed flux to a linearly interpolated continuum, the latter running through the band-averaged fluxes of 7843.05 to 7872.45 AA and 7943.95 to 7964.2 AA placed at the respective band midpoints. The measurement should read 0.2 AA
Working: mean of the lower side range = 8.04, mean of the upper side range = 9.04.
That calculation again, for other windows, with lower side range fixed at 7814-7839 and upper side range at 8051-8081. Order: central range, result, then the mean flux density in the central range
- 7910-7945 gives 1.4 AA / 8.59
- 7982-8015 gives 0.9 AA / 9.59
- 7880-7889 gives -0.2 AA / 8.6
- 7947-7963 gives 0.4 AA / 9.08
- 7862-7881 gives 0.3 AA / 8.12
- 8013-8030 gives 0.3 AA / 9.97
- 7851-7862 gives 0.1 AA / 8.01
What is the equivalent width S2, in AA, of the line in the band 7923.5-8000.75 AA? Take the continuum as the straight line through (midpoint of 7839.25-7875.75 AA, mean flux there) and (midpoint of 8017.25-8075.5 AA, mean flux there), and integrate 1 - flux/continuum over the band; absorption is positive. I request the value 1.5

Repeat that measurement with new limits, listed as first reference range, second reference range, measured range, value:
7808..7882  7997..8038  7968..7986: 0.0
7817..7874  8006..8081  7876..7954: 1.0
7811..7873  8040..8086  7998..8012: 0.4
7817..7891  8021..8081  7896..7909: 0.1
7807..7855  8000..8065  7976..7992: 0.4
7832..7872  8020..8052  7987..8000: 0.3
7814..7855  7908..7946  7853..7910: -1.1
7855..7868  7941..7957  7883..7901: -0.9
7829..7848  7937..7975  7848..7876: -0.5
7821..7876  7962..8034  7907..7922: 0.5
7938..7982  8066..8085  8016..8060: -0.3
